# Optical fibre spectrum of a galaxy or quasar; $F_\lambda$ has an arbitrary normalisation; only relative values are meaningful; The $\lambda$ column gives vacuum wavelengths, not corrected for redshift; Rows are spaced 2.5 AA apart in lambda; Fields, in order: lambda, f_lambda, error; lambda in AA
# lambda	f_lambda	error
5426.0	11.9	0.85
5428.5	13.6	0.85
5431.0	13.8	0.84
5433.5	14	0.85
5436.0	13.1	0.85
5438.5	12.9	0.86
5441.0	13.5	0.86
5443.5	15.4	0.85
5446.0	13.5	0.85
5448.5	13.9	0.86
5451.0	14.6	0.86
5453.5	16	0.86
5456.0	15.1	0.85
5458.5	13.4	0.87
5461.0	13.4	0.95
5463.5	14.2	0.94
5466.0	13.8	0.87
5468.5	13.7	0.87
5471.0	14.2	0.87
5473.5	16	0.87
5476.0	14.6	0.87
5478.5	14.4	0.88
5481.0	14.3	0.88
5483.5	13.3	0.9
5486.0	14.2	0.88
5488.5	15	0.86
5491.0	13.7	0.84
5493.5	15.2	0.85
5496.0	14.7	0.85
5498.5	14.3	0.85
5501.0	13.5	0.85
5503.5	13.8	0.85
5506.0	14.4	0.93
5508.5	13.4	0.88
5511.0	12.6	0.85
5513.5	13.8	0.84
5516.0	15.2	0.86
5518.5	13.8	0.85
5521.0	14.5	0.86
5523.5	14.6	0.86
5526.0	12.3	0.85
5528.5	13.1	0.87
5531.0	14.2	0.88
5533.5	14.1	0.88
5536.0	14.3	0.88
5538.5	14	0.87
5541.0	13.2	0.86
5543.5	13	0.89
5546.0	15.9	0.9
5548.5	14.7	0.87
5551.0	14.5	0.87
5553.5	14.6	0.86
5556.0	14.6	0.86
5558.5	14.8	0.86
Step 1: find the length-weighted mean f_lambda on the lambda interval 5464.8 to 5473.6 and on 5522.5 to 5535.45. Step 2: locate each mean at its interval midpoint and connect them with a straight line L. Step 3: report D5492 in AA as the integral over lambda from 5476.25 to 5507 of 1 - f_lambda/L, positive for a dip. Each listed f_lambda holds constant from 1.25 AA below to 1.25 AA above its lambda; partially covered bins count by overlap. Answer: -0.5 AA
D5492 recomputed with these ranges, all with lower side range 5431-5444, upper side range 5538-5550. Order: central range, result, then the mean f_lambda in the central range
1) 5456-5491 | -0.9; 14.2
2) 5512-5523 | -0.2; 14.3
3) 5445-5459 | -0.7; 14.5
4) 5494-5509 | -0.1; 14.1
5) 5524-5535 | 0.5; 13.5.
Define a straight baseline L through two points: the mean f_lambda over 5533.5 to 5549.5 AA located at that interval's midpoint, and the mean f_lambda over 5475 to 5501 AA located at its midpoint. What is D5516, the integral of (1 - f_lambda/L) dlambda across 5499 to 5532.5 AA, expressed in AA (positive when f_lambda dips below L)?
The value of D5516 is 1.0 AA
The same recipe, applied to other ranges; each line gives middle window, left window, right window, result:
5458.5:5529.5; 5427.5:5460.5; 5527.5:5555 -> 0.22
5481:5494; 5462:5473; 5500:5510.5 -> -0.32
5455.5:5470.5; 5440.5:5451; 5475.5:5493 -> 0.34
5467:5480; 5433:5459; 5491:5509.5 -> -0.37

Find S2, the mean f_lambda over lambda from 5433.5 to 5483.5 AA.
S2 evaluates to 14.2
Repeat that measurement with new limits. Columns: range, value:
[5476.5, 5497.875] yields 14.4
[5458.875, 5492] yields 14.2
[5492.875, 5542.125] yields 13.9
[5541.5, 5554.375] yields 14.5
